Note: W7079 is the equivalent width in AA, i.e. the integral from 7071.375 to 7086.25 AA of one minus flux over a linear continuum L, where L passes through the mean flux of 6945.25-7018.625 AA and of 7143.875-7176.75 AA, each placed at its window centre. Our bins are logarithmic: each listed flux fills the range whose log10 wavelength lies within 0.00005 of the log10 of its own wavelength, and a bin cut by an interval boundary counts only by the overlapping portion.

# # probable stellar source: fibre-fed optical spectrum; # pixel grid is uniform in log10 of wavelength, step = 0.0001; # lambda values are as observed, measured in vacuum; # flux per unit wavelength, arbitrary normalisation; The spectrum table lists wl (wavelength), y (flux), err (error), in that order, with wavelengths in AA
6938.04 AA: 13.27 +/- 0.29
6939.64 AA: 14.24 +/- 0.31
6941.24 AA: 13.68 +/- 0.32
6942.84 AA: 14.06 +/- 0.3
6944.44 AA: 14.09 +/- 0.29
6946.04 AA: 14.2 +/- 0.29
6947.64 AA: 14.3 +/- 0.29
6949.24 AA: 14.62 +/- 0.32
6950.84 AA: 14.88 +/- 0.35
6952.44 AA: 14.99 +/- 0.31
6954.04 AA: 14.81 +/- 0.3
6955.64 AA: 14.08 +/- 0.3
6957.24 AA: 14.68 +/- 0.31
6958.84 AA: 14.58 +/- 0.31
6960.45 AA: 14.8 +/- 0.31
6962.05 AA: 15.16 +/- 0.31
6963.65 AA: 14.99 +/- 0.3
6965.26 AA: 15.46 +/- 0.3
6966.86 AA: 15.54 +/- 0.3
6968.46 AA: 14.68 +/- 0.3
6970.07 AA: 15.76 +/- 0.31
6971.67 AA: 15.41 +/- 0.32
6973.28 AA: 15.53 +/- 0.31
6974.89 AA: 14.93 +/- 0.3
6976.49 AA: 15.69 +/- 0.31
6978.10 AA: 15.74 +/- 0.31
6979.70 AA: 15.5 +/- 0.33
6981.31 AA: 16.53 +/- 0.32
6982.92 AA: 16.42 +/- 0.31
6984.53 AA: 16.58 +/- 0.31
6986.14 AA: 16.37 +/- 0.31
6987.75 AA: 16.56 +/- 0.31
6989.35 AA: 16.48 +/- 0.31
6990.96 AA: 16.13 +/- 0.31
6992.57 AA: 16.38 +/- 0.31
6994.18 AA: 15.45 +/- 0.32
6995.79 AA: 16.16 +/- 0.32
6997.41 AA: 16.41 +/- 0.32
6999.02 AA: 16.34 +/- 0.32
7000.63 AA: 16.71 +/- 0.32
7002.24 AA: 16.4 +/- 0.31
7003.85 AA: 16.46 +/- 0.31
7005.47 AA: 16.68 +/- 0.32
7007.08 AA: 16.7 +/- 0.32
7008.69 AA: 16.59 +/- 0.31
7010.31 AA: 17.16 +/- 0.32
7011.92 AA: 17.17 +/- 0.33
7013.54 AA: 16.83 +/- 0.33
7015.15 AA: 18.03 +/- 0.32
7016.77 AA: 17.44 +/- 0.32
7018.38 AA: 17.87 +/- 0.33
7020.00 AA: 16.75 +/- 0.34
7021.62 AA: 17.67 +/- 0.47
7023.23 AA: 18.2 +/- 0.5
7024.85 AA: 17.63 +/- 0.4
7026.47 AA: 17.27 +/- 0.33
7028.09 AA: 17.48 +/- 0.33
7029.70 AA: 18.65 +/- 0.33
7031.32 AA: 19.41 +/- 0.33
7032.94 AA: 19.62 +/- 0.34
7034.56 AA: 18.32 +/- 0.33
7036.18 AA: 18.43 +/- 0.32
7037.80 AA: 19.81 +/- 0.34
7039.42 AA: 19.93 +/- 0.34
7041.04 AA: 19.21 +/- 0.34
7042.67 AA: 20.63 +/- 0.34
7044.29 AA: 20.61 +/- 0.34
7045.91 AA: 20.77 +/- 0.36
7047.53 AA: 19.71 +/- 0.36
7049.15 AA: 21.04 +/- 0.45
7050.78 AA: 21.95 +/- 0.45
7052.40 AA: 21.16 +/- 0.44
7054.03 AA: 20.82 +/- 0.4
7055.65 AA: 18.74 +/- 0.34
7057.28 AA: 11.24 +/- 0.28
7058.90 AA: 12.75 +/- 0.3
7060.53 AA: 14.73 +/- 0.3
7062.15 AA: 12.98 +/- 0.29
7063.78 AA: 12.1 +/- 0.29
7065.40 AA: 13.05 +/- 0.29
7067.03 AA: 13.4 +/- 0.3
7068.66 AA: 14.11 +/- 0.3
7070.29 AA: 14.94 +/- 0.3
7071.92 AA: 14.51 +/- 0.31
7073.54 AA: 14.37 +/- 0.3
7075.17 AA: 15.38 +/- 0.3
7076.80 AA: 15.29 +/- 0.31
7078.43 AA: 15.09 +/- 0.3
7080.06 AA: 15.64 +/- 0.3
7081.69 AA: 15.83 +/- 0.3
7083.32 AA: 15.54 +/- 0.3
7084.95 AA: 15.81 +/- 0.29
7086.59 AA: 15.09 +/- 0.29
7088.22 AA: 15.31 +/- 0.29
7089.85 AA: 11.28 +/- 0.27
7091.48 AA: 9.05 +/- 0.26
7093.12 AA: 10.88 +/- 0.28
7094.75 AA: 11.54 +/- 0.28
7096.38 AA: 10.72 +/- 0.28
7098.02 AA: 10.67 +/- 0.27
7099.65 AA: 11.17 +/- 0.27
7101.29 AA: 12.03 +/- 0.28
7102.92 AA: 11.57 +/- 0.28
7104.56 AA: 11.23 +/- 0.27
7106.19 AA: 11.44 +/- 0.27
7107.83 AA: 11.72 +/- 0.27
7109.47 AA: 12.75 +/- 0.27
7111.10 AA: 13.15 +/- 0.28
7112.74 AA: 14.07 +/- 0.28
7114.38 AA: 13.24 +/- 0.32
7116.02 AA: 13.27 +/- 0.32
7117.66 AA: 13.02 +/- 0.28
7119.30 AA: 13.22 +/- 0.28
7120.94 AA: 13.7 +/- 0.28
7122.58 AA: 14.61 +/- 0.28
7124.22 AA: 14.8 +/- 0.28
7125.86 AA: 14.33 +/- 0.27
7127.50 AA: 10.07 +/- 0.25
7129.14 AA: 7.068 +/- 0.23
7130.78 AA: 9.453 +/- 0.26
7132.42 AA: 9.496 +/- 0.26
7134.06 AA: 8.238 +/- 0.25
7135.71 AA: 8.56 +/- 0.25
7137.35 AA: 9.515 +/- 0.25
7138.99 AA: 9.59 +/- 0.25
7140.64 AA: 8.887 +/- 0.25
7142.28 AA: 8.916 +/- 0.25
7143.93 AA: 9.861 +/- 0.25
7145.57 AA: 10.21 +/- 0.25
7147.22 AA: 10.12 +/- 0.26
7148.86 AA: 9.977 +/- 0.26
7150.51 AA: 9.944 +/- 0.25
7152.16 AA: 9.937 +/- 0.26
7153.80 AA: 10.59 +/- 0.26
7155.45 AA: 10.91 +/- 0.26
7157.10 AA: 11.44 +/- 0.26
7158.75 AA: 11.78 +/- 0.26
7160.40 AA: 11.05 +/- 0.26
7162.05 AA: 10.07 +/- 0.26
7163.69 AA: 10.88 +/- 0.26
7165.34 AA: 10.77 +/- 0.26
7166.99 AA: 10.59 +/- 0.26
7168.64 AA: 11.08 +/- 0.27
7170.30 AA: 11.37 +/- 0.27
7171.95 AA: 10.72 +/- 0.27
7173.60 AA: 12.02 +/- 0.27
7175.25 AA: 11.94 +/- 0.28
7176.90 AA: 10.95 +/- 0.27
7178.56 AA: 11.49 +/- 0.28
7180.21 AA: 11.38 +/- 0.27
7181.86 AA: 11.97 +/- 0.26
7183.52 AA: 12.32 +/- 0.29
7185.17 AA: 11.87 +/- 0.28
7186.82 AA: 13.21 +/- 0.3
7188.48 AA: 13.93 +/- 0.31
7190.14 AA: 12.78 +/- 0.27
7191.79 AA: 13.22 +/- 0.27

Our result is -2.5 AA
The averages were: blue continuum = 15.9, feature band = 15.3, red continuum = 10.8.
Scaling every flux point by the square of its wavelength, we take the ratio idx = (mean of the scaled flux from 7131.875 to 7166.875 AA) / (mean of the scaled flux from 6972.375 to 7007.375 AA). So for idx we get 0.7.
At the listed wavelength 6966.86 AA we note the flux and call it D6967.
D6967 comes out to 15.54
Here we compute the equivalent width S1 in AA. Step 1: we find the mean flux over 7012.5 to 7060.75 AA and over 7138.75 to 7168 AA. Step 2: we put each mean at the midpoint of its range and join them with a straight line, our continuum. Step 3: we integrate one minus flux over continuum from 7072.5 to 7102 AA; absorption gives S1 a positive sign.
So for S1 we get 3.2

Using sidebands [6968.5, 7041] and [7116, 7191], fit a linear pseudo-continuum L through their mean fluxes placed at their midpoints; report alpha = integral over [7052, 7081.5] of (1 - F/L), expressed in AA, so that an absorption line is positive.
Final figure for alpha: -0.8 AA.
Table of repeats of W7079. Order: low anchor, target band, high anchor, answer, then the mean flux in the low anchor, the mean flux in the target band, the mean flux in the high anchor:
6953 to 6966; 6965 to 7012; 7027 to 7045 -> 1.0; 14.8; 16.1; 19.2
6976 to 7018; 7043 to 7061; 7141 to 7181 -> -5.0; 16.5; 18.6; 10.7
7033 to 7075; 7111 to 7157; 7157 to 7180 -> 7.1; 17.2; 11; 11.2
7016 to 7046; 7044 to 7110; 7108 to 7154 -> 3.3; 18.7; 14.5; 11.1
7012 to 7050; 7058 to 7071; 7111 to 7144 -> 2.1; 18.7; 13.5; 11.3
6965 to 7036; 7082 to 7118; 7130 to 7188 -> 1.1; 16.7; 12.5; 10.6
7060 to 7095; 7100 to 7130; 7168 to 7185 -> 1.2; 13.9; 12.5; 11.5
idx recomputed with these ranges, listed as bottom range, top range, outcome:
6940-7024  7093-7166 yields 0.73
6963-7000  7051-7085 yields 0.98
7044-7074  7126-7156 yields 0.60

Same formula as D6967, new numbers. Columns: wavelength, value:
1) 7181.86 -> 11.97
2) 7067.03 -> 13.4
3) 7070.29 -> 14.94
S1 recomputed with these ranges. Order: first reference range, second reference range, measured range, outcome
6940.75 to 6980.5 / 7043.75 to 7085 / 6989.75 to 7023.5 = -2.9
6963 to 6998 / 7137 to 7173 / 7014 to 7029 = -3.1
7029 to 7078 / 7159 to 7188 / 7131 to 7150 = 5.3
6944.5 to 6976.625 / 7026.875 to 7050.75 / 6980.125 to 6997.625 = 0.3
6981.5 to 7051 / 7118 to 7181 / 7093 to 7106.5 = 2.2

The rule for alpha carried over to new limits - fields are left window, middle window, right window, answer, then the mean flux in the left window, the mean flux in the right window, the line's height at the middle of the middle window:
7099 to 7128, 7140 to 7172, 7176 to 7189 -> 4.9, 12.8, 12.1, 12.4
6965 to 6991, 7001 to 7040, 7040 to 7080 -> -3.6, 15.8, 16.6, 16.2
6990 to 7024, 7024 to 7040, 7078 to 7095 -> -2.8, 16.8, 13.8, 15.9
